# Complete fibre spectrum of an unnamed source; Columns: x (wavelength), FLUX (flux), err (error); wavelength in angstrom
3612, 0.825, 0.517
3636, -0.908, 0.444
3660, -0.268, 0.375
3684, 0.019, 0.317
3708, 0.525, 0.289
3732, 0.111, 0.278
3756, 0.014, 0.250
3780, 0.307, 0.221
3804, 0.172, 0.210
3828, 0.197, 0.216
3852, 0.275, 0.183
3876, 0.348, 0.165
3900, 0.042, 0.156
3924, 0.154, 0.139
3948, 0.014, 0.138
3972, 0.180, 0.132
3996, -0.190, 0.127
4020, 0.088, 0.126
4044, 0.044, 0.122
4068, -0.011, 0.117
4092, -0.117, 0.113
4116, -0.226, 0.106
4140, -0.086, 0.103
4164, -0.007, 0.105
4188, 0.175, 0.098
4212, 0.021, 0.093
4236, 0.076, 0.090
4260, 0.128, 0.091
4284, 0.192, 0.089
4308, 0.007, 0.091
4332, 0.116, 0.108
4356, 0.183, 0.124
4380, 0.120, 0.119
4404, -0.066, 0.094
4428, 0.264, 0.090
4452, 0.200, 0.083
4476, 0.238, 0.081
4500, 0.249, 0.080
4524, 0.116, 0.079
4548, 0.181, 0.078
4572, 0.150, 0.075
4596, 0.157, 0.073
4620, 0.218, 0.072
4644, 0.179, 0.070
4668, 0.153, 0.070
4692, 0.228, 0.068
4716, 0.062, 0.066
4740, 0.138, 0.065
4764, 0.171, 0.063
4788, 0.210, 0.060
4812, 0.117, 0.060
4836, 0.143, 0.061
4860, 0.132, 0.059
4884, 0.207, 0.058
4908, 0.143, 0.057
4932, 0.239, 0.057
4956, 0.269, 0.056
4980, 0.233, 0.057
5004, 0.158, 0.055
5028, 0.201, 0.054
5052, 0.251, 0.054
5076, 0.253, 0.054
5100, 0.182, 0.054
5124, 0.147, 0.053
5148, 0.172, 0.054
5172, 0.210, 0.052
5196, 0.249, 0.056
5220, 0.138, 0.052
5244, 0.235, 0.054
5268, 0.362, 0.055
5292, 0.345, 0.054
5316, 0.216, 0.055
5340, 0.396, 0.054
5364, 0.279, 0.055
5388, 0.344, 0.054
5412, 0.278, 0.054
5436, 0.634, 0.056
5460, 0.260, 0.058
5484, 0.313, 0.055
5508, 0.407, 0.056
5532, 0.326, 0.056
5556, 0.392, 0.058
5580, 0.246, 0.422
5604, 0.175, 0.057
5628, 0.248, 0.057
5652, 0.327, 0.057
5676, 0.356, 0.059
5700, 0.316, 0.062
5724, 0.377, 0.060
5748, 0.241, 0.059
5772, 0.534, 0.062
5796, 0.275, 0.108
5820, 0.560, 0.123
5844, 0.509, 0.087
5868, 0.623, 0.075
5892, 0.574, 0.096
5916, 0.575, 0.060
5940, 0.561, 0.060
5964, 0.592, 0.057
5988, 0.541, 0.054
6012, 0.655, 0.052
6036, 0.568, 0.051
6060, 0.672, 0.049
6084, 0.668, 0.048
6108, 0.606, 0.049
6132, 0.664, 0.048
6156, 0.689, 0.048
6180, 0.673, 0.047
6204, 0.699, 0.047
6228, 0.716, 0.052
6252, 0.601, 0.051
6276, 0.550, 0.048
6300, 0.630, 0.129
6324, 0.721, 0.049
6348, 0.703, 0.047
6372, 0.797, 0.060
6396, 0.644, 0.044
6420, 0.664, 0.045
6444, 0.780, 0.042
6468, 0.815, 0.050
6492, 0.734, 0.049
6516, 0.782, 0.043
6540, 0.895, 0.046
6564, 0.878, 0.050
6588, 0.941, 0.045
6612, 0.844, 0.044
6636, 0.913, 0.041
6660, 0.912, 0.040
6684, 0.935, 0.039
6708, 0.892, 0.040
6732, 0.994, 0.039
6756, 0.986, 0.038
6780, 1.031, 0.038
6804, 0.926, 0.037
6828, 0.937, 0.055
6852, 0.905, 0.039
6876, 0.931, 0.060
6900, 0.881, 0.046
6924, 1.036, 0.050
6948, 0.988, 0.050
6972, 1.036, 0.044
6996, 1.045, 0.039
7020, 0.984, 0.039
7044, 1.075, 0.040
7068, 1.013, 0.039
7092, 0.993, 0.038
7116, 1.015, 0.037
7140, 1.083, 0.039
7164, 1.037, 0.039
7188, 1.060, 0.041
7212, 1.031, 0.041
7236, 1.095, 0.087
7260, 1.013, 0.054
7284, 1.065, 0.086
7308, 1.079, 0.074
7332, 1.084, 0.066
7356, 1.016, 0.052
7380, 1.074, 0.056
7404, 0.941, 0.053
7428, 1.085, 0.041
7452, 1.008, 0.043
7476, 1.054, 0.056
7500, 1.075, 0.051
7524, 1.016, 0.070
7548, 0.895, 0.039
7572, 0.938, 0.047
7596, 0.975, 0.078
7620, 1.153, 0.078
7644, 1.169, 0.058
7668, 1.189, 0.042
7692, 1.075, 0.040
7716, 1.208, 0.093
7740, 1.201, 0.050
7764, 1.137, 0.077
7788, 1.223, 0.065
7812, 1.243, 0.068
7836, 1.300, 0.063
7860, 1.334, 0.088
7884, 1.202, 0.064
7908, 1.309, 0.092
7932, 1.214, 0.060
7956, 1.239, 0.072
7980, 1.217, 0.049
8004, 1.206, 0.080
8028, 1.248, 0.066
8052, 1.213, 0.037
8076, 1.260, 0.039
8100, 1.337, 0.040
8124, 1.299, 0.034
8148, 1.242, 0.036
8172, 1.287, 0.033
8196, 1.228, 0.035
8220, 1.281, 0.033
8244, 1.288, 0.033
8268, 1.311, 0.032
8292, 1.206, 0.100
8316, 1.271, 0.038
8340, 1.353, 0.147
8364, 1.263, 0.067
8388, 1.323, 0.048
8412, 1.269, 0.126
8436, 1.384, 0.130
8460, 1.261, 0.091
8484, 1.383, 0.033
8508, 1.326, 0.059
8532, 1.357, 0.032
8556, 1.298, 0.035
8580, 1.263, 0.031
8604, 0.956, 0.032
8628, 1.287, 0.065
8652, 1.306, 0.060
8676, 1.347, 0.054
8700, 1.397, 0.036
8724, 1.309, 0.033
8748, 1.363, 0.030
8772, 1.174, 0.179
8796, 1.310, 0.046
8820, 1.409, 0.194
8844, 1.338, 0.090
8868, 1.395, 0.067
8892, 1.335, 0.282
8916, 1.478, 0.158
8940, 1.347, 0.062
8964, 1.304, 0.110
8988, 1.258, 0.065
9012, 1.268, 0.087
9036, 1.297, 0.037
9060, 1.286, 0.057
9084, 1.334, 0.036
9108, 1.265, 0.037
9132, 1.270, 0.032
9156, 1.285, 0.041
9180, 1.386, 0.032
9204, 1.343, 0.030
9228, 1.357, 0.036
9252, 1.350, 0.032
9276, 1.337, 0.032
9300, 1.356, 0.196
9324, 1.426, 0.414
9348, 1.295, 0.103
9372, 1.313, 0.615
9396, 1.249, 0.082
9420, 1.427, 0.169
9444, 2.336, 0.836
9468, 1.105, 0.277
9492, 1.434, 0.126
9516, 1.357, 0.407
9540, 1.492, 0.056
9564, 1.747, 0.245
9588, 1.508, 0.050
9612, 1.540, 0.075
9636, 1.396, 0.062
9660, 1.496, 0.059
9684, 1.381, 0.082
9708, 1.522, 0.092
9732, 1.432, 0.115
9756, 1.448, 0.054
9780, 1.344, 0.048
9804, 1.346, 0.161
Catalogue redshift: 0.46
